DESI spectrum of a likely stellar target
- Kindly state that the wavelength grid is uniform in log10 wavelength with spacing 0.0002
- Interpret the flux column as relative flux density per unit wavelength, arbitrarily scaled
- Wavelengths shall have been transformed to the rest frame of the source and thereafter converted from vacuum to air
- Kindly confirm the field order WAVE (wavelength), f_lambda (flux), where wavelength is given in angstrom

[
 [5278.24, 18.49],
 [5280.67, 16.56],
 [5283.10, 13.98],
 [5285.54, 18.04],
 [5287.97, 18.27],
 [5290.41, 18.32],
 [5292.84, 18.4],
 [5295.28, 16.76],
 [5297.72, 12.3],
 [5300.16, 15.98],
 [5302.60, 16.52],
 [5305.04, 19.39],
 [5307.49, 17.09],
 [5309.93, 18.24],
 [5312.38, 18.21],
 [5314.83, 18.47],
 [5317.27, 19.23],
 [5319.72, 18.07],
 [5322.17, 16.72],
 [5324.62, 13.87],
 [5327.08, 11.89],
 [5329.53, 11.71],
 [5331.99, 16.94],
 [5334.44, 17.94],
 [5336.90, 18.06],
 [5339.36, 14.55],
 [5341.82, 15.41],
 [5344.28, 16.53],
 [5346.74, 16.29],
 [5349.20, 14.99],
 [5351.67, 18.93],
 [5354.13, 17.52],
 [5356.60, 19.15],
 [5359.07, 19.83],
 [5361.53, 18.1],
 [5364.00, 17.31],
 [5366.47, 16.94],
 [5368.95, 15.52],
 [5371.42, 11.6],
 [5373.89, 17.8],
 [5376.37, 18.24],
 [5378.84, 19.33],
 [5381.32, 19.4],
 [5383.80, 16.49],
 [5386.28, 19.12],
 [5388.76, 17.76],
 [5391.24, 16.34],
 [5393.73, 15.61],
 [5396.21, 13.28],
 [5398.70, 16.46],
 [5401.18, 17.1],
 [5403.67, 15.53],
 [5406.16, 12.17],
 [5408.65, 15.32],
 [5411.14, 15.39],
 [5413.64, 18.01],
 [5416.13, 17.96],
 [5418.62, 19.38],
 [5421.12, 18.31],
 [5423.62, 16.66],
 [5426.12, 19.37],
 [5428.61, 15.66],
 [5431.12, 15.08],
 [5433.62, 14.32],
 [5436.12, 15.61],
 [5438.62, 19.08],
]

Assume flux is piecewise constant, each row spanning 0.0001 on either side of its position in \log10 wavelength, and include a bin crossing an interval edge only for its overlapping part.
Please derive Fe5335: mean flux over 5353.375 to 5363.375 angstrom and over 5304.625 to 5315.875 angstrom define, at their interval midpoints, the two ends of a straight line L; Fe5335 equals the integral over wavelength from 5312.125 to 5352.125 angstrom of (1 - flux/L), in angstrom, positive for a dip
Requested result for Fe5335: 4.6 angstrom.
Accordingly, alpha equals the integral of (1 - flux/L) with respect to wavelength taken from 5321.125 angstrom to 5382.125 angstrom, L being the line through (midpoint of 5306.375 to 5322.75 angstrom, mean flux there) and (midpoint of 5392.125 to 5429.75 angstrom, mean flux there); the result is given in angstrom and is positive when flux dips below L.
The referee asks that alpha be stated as 2.95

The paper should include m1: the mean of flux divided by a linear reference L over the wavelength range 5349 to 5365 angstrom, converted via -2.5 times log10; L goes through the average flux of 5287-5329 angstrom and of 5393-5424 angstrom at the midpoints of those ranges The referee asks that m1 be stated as -0.10 mag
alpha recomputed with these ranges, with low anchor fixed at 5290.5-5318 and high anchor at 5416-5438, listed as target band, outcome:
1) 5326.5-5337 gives 1.2 angstrom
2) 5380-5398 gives 0.2 angstrom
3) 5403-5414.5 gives 1.2 angstrom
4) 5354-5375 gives 0.1 angstrom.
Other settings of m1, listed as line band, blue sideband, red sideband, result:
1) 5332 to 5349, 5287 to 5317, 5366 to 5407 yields 0.03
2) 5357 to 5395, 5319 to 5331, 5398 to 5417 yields -0.13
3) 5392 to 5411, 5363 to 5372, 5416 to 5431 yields 0.12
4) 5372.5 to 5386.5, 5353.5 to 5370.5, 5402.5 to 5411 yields -0.12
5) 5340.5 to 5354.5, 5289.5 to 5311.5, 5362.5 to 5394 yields 0.03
